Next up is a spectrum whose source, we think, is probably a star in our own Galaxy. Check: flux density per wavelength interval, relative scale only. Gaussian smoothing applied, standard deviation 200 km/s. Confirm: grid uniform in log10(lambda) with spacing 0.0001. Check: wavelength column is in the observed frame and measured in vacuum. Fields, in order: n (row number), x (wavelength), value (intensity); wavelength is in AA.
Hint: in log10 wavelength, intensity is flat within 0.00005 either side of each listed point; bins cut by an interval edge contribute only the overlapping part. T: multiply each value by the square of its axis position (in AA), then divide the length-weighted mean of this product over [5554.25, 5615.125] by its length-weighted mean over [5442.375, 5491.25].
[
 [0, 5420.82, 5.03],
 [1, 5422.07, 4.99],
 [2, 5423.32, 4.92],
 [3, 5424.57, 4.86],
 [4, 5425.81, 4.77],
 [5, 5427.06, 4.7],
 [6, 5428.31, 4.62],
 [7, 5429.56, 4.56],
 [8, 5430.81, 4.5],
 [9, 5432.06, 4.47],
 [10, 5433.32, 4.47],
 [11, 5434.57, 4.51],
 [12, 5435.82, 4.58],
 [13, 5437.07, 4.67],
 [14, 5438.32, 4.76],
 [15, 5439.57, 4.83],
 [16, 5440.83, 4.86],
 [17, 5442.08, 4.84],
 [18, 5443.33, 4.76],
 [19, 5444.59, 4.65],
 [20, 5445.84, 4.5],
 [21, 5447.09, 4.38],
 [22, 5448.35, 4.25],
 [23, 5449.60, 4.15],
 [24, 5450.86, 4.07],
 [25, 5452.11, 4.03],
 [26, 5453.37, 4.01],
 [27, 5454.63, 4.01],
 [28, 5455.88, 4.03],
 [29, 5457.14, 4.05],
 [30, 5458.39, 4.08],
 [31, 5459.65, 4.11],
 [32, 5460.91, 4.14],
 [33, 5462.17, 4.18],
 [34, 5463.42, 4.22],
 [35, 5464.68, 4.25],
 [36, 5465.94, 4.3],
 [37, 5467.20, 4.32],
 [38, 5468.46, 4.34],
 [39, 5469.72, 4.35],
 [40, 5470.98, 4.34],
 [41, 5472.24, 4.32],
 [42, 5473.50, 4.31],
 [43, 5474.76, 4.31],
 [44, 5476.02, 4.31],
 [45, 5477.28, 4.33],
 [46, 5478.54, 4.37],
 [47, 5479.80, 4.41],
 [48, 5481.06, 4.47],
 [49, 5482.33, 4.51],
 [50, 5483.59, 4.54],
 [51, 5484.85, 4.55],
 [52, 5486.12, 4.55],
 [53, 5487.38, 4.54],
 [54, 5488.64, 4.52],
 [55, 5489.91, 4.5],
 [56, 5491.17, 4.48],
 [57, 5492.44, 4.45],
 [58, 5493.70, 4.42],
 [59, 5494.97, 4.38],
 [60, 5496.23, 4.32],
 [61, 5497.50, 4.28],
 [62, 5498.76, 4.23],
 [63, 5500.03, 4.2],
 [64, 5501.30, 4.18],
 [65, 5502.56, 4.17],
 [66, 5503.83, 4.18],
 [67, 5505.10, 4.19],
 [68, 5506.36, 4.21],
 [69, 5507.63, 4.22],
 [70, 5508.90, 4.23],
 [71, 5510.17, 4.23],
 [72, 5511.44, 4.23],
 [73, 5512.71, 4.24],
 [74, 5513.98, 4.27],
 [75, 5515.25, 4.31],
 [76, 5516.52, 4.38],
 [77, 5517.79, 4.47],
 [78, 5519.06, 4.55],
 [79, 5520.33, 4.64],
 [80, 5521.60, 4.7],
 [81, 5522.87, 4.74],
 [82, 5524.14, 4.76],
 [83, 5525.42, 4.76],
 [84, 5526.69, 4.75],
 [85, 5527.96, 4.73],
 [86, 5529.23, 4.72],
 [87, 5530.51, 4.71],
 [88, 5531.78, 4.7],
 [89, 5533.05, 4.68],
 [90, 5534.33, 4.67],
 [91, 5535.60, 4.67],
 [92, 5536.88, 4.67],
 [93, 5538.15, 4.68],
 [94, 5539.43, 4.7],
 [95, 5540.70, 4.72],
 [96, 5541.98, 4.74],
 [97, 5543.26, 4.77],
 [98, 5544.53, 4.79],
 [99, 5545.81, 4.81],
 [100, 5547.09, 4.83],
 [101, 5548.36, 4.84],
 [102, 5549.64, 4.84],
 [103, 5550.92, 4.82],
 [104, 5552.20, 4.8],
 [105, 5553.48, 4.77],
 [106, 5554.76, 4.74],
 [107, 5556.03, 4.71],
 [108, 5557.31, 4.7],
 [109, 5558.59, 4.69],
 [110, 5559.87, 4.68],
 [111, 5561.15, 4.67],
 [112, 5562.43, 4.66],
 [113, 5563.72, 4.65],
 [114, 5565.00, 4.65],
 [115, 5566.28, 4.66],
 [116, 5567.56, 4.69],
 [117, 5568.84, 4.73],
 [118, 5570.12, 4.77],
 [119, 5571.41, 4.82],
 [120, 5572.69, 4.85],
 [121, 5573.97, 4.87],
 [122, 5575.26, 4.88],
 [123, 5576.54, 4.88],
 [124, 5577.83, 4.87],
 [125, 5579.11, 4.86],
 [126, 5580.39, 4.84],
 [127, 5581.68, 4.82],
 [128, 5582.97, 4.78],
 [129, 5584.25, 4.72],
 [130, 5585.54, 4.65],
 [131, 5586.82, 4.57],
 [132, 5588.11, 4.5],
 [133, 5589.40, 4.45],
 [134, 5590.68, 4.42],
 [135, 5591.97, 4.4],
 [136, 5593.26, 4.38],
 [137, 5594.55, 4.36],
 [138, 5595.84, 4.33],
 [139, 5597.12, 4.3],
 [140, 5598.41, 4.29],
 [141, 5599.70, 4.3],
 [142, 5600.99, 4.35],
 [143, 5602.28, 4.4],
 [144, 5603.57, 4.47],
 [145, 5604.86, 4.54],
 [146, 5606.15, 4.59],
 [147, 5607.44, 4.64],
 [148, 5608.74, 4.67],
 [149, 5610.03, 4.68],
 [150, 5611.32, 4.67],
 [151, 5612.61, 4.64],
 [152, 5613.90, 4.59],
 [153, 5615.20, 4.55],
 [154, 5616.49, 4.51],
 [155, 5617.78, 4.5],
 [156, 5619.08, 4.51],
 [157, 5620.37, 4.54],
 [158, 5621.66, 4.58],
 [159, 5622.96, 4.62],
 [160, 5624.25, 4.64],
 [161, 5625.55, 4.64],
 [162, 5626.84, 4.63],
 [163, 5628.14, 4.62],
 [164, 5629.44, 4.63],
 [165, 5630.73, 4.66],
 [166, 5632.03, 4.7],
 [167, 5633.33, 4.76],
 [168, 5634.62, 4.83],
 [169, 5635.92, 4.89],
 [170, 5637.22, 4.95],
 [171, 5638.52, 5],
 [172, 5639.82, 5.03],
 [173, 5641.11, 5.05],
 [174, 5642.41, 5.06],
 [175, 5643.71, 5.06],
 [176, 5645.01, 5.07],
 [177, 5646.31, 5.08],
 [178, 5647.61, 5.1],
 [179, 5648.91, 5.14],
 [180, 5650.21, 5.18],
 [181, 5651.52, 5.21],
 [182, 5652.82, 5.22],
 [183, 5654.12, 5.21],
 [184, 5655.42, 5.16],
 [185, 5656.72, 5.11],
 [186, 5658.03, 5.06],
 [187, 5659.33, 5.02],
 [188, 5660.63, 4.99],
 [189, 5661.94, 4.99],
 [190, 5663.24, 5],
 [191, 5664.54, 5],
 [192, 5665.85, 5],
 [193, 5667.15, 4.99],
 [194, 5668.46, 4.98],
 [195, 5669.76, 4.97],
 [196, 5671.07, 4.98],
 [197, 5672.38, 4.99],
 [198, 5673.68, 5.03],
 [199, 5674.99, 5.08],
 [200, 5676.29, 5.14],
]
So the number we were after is 1.12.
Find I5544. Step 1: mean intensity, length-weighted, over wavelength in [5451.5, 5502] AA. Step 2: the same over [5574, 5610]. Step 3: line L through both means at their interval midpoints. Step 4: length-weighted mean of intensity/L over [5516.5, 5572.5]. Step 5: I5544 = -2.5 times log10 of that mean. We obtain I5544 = -0.060 mag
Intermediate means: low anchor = 4.31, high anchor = 4.57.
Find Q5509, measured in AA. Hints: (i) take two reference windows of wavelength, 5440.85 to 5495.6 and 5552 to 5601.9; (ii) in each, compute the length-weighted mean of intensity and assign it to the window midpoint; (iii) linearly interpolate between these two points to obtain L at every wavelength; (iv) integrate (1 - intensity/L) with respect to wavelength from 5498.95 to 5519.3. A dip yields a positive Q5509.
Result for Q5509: 0.9 AA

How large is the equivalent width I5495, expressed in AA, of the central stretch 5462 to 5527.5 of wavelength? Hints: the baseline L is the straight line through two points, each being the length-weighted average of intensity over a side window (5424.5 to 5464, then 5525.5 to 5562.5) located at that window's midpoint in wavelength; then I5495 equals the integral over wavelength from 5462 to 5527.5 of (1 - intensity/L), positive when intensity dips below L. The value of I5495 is 2.8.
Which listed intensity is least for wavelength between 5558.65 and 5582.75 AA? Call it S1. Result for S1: 4.65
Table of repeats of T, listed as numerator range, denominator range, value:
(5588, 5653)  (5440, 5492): 1.14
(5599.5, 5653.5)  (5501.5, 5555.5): 1.07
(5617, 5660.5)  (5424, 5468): 1.19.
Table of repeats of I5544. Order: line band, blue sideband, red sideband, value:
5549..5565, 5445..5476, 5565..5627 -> -0.05 mag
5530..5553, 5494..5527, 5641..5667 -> -0.05 mag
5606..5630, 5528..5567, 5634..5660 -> 0.08 mag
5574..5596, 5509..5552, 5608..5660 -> 0.02 mag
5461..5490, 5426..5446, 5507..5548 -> 0.06 mag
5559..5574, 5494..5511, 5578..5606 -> -0.07 mag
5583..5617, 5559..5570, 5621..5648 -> 0.06 mag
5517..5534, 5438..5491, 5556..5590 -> -0.03 mag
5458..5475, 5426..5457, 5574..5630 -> 0.06 mag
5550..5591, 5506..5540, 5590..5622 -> -0.05 mag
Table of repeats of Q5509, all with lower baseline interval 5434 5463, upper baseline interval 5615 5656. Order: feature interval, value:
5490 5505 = 0.64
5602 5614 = 0.48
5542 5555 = -0.48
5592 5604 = 1.02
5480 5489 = -0.12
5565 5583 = -0.41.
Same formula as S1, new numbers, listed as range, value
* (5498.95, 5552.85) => 4.17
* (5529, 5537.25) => 4.67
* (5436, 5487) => 4.01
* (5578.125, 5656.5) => 4.29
